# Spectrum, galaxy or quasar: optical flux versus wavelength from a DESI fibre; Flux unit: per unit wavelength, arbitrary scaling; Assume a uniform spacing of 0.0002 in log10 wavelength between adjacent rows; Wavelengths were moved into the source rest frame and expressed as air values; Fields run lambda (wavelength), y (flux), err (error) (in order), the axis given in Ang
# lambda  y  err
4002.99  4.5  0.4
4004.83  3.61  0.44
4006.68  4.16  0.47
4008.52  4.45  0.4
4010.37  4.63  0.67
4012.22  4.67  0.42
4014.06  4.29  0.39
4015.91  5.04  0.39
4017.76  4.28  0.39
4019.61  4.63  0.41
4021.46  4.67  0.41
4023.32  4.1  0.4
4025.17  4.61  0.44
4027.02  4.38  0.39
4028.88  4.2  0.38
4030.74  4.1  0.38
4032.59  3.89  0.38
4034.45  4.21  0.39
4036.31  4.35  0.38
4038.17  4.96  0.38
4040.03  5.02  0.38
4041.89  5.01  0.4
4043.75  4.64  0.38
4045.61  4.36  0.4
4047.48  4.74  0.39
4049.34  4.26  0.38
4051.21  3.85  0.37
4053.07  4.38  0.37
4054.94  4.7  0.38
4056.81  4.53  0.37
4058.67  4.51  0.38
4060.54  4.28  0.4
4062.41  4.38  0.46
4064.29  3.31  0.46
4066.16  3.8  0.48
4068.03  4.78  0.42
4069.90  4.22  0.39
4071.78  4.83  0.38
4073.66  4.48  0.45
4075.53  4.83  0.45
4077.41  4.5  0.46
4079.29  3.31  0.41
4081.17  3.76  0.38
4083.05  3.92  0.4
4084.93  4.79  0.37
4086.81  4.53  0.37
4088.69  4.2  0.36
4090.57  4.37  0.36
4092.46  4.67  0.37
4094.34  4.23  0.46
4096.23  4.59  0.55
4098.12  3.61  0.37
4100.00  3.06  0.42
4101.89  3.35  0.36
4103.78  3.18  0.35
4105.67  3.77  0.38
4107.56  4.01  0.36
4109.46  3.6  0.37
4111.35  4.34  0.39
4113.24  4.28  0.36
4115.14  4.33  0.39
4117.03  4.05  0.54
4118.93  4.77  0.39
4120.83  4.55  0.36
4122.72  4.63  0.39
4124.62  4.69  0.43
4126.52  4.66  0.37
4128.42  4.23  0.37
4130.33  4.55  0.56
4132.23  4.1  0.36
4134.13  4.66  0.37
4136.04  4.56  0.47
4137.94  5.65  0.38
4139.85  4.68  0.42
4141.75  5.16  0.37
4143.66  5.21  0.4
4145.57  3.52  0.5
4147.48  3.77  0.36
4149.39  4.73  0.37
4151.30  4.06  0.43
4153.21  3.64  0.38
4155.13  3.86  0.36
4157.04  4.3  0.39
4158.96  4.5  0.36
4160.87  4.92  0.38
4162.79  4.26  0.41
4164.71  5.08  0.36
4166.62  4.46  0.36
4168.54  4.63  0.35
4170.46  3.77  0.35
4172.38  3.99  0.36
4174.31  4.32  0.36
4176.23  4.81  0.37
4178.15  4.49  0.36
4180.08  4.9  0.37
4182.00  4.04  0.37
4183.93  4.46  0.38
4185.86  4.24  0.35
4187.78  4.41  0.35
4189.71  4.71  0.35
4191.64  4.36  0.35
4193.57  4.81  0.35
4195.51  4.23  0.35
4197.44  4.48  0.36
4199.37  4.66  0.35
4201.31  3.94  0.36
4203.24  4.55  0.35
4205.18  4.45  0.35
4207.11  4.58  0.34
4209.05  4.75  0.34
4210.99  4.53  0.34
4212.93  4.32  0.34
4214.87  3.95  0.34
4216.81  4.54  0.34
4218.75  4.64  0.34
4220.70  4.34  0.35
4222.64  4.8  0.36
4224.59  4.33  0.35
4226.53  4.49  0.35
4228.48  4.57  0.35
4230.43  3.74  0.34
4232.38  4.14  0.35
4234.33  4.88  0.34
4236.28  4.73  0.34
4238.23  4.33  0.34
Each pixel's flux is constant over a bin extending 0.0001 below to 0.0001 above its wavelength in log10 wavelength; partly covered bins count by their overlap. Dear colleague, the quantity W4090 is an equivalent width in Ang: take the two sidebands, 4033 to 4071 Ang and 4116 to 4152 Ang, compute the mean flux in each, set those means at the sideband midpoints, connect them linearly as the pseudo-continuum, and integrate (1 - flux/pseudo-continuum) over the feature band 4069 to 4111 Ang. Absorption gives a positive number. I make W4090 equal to 3.6 Ang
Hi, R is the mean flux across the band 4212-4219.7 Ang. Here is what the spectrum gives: 4.36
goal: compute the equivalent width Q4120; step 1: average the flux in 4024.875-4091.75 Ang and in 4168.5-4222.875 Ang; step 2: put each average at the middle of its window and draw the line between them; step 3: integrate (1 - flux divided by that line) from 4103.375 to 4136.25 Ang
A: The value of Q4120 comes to 0.8 Ang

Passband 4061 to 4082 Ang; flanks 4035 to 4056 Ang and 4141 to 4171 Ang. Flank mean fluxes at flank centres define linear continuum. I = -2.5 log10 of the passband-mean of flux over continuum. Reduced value 0.078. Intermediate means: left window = 4.56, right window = 4.37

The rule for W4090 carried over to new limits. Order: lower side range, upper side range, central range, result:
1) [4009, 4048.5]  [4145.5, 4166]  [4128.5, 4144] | -1.7 Ang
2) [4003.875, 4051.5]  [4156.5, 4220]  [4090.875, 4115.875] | 2.9 Ang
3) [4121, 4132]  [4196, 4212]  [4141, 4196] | 1.3 Ang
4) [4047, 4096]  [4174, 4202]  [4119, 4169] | -1.1 Ang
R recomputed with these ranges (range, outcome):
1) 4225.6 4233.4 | 4.23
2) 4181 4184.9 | 4.26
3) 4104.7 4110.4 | 3.79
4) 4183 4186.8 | 4.35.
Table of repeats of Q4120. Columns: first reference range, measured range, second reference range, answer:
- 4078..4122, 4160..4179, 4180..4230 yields -0.7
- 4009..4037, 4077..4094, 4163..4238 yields 0.8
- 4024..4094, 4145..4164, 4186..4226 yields 1.1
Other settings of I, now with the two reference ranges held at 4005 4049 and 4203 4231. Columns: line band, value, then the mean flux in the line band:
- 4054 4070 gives 0.05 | 4.28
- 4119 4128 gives -0.04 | 4.62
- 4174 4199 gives -0.01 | 4.49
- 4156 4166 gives -0.04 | 4.6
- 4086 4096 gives 0.01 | 4.41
